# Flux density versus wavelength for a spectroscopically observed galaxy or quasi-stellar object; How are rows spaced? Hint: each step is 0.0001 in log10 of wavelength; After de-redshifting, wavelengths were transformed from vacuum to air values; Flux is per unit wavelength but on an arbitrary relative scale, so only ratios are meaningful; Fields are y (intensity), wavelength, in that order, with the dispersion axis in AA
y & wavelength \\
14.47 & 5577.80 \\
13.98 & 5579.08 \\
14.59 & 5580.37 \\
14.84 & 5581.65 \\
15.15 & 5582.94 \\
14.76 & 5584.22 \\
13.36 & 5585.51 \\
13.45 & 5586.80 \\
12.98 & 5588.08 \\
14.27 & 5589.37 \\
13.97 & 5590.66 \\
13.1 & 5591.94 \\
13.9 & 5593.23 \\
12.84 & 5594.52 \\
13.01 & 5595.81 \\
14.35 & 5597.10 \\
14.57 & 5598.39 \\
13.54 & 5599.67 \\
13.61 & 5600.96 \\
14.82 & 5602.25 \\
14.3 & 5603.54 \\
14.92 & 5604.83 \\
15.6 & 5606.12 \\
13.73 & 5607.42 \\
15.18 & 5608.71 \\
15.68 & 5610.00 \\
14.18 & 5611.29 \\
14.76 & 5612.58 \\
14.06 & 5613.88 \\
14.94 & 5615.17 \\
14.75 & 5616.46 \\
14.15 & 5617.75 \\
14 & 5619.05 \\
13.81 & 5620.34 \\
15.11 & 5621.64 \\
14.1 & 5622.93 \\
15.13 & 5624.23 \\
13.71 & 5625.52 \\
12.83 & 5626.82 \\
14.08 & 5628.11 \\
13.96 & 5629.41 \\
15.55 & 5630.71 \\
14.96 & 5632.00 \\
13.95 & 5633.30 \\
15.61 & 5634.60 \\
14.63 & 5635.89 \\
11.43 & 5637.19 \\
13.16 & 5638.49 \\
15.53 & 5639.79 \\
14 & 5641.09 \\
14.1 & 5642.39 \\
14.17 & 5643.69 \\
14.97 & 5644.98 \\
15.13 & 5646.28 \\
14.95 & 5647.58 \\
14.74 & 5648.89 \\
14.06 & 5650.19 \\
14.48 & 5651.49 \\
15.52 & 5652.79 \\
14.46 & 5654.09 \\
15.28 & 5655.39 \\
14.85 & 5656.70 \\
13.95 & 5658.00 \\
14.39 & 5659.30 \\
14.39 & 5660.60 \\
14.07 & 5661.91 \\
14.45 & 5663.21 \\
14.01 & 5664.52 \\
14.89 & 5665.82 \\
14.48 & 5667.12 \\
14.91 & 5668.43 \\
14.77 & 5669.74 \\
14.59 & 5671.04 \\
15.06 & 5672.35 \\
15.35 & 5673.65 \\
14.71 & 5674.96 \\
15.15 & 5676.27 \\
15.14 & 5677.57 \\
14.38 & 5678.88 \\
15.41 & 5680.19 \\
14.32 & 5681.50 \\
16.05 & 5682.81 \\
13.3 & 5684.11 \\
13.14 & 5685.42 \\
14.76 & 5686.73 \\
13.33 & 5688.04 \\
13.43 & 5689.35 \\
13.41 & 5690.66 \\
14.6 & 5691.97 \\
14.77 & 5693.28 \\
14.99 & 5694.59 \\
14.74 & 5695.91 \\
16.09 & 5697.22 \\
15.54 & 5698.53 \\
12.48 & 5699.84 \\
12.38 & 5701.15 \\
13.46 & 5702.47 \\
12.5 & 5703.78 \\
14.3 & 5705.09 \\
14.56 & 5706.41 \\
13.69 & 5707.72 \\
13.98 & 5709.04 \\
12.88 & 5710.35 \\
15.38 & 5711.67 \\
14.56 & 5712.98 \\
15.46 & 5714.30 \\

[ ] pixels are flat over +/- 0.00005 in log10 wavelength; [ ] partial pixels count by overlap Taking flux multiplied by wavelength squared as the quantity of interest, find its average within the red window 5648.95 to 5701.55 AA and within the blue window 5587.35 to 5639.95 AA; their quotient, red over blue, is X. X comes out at 1.0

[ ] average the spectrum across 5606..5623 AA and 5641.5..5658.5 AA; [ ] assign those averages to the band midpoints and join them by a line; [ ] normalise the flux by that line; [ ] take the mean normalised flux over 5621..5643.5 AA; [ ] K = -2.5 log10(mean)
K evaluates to 0.03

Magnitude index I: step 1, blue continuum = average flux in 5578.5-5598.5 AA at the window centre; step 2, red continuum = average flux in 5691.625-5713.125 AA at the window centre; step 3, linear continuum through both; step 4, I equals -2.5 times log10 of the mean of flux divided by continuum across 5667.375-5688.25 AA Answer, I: -0.04 mag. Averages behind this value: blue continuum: 13.9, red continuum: 14.2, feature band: 14.7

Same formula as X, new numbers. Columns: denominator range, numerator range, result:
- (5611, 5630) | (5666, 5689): 1.05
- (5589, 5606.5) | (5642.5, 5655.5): 1.07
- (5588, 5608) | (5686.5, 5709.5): 1.04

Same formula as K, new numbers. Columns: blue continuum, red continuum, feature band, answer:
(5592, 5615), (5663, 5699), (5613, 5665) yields 0.00 mag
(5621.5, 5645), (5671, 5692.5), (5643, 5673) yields -0.02 mag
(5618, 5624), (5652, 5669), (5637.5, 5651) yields 0.00 mag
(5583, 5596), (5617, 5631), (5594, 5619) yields -0.03 mag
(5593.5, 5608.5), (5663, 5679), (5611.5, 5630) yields 0.01 mag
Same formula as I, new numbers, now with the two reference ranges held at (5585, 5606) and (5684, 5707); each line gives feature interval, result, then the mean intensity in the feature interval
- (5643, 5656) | -0.06 mag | 14.8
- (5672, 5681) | -0.08 mag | 15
